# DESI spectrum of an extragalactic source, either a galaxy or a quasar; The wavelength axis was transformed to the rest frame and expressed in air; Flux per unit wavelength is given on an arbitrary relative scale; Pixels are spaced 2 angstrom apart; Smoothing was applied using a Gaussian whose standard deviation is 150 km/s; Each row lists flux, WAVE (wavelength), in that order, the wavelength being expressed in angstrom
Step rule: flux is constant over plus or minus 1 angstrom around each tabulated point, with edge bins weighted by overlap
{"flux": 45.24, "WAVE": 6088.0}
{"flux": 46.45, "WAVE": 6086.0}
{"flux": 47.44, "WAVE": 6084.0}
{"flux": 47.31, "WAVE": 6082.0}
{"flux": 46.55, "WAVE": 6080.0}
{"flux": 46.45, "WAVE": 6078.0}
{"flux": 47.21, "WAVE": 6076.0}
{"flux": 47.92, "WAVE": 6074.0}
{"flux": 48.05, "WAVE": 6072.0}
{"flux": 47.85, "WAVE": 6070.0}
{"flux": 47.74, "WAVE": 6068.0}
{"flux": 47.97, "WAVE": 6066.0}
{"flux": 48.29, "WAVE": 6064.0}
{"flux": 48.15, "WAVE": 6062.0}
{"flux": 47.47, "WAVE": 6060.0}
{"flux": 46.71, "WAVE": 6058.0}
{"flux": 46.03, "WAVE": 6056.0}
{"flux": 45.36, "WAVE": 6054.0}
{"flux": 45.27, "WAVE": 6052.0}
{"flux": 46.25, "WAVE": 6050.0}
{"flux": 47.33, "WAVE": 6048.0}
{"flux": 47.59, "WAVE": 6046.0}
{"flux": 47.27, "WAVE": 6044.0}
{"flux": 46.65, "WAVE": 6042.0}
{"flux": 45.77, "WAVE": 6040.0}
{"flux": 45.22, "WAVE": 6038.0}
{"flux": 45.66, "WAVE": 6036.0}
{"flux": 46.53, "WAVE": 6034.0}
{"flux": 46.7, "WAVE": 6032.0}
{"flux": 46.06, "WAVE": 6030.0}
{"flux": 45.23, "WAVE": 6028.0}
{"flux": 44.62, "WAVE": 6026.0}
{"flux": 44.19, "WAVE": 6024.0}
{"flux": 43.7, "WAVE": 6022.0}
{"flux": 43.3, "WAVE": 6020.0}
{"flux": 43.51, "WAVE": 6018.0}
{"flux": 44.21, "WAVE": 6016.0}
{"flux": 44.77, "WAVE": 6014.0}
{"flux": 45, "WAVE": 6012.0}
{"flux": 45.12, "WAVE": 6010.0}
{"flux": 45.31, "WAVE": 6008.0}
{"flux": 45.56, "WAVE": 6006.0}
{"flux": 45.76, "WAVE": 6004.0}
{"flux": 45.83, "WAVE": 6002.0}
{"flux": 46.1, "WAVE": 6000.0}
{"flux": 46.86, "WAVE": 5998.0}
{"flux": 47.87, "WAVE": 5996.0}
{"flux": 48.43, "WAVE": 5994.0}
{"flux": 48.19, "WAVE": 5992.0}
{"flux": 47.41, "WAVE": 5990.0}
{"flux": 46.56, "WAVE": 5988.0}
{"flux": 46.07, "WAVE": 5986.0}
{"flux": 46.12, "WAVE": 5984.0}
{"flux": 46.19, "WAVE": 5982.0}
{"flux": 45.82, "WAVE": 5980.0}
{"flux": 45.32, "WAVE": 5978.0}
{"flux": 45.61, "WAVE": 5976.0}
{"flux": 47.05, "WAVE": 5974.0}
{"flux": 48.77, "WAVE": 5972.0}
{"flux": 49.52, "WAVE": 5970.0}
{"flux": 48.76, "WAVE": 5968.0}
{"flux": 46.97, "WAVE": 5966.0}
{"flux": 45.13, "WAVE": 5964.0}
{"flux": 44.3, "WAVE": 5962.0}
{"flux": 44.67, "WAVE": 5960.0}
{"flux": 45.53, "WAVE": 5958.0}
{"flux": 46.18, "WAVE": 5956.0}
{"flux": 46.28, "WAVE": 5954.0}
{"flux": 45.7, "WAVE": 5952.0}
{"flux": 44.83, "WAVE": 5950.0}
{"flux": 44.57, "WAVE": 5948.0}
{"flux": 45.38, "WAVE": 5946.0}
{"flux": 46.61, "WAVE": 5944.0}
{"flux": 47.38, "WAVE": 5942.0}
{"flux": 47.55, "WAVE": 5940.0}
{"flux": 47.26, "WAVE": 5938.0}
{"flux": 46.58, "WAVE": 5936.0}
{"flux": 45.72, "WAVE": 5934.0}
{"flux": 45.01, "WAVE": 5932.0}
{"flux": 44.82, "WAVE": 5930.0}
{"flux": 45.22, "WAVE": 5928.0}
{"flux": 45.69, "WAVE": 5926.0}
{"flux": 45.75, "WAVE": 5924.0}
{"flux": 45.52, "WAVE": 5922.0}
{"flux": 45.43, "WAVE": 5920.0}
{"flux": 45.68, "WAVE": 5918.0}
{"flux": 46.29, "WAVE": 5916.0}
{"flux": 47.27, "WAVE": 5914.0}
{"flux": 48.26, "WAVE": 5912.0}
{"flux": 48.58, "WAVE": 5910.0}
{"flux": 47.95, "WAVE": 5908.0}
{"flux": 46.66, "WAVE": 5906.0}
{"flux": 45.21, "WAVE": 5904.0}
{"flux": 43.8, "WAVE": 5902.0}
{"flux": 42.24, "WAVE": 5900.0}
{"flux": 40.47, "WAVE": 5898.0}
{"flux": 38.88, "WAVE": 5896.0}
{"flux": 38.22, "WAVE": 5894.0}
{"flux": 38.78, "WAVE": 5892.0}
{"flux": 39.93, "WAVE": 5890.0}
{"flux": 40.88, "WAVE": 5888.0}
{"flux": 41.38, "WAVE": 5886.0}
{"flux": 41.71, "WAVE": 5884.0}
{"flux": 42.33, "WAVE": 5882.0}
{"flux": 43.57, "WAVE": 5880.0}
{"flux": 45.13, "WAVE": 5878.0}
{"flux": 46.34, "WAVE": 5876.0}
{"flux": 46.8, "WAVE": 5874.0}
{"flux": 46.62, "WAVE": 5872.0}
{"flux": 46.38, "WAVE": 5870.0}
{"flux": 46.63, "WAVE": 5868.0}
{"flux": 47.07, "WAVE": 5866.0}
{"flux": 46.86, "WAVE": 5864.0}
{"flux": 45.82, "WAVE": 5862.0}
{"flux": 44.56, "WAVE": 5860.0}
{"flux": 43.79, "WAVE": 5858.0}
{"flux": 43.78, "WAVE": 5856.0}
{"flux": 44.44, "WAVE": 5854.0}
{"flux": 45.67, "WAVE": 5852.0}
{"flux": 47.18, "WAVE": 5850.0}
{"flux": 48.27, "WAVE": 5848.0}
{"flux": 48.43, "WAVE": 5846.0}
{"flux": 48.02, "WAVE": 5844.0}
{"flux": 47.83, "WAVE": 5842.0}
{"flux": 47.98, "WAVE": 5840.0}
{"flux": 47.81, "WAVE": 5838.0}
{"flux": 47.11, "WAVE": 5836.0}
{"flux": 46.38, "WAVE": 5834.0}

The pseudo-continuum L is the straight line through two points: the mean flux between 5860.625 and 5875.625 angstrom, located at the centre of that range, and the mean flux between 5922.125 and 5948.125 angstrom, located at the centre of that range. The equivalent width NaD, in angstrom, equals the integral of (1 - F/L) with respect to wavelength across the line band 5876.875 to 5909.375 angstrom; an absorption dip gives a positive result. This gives 2.75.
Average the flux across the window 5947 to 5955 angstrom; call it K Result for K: 45.3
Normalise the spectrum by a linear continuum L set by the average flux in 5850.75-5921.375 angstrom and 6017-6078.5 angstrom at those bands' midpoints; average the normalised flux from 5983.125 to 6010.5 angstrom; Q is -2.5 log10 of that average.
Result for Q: -0.019 mag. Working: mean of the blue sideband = 44.4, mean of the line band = 46.5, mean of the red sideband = 46.3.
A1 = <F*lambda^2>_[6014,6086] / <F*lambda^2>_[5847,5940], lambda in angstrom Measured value 1.09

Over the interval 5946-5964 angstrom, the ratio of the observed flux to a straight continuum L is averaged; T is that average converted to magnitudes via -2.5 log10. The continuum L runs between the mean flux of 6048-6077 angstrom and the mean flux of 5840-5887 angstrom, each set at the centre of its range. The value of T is 0.03 mag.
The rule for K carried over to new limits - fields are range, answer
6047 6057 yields 46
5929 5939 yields 45.9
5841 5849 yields 48.1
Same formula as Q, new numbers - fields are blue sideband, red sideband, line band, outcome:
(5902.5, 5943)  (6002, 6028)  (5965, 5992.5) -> -0.04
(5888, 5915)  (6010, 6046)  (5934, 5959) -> -0.05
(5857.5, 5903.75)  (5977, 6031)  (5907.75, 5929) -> -0.06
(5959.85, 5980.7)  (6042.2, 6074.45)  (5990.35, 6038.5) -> 0.03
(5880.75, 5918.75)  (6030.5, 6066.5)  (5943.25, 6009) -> -0.03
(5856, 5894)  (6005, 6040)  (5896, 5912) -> -0.02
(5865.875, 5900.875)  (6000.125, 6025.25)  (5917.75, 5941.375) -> -0.06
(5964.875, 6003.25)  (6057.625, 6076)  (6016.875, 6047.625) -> 0.05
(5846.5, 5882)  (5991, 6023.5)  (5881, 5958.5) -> 0.02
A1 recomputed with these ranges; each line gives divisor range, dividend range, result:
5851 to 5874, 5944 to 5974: 1.05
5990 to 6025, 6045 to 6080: 1.05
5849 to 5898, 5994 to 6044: 1.09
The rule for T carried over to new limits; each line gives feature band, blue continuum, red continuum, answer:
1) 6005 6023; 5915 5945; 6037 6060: 0.04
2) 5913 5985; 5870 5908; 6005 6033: -0.06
